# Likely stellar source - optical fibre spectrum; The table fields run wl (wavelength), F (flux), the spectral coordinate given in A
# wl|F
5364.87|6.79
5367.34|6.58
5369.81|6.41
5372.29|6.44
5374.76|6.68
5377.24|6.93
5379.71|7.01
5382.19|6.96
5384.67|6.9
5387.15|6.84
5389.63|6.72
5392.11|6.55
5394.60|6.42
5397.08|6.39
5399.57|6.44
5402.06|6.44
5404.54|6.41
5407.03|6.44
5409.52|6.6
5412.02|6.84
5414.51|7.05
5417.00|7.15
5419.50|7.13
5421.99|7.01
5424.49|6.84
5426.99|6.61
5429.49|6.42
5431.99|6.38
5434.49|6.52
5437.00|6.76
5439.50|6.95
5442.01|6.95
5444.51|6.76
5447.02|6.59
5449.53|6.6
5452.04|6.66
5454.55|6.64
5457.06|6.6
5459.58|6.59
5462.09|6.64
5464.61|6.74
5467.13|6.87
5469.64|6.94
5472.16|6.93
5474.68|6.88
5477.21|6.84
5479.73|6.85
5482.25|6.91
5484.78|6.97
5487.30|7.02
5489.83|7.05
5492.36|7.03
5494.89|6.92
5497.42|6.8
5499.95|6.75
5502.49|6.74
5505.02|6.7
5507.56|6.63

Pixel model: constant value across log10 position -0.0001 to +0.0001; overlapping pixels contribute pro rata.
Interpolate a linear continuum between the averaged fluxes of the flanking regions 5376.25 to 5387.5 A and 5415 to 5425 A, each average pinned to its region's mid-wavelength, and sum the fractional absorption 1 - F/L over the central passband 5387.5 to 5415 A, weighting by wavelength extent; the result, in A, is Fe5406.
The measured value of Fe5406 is 1.7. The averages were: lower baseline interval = 6.94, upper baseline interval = 7.05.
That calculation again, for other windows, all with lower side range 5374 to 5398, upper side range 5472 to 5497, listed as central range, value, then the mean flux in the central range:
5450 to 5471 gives 0.56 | 6.71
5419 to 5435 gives 0.32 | 6.69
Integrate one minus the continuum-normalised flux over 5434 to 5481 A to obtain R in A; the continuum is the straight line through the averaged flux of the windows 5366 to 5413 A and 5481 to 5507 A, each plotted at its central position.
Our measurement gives 0.2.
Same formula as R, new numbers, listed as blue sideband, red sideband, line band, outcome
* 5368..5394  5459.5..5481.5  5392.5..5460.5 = 1.1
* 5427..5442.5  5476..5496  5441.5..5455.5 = 0.1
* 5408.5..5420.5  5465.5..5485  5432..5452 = 0.6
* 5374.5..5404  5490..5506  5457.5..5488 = -0.2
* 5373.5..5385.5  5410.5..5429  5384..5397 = 0.5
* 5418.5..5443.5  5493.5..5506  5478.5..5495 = -0.5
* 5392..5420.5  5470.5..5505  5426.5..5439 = 0.3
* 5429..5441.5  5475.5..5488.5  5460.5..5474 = 0.0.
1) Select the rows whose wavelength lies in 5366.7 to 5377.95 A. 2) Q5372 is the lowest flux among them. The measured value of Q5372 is 6.41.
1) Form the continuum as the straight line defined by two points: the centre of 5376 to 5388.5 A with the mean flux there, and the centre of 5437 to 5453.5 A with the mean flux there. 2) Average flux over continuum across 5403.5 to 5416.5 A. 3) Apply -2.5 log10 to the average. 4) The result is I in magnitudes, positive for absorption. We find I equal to 0.02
